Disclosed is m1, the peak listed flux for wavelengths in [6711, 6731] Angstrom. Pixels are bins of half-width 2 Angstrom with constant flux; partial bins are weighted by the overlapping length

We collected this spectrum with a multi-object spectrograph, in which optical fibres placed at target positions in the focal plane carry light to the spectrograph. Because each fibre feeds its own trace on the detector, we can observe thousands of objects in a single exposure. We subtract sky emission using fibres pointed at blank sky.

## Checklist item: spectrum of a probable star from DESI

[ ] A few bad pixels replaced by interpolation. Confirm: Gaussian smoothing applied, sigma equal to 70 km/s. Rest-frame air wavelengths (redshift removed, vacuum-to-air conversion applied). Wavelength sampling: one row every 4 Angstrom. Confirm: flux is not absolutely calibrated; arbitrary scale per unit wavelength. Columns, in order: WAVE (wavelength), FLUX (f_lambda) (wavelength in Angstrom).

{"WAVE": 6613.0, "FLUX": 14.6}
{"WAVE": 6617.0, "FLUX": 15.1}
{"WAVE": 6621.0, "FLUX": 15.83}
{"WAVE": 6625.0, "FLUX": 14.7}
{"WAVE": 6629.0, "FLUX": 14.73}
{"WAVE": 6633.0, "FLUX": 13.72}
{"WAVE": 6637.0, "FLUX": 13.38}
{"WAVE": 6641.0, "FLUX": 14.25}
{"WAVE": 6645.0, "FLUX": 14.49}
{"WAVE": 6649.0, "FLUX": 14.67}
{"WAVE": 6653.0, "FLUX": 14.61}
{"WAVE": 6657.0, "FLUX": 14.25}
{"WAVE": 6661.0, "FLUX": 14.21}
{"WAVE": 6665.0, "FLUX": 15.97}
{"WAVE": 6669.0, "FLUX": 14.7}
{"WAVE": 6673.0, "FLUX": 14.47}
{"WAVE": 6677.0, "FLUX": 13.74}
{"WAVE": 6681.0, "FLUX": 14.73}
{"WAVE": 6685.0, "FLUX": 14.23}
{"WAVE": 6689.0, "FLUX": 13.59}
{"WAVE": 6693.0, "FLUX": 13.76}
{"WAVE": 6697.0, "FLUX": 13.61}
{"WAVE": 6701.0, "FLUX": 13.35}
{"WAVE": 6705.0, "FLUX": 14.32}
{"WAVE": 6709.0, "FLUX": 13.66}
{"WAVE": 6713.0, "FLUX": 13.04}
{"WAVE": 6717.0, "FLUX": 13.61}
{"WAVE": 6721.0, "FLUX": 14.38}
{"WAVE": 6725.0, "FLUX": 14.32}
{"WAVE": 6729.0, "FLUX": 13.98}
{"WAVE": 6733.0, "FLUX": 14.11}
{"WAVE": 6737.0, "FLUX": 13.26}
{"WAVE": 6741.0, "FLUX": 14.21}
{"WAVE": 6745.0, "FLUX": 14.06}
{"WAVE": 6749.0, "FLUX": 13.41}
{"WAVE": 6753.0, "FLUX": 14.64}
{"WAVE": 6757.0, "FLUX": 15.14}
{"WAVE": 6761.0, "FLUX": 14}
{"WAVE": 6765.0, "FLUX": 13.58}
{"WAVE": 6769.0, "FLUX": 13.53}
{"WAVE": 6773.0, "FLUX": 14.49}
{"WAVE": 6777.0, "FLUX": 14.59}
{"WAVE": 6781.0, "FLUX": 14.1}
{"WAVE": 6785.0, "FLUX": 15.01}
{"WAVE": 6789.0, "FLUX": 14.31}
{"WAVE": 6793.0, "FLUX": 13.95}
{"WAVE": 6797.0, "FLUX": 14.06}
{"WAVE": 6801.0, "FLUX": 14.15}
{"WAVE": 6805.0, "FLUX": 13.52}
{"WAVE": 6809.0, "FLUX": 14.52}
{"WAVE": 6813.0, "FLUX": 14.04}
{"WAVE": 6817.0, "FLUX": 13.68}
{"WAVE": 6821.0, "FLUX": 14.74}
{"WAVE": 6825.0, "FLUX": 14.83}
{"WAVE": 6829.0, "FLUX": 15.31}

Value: 14.38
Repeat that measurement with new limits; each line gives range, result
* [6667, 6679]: 14.7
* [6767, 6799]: 15.01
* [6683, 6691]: 14.23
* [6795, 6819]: 14.52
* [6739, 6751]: 14.21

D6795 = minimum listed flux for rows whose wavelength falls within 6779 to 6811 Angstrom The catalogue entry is 13.52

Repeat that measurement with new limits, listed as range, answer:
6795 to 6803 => 14.06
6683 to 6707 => 13.35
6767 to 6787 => 13.53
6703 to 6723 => 13.04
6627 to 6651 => 13.38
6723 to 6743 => 13.26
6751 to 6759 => 14.64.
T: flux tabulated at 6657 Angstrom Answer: 14.25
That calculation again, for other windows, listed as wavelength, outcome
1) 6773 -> 14.49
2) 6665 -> 15.97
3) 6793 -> 13.95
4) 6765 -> 13.58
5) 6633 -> 13.72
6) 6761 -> 14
